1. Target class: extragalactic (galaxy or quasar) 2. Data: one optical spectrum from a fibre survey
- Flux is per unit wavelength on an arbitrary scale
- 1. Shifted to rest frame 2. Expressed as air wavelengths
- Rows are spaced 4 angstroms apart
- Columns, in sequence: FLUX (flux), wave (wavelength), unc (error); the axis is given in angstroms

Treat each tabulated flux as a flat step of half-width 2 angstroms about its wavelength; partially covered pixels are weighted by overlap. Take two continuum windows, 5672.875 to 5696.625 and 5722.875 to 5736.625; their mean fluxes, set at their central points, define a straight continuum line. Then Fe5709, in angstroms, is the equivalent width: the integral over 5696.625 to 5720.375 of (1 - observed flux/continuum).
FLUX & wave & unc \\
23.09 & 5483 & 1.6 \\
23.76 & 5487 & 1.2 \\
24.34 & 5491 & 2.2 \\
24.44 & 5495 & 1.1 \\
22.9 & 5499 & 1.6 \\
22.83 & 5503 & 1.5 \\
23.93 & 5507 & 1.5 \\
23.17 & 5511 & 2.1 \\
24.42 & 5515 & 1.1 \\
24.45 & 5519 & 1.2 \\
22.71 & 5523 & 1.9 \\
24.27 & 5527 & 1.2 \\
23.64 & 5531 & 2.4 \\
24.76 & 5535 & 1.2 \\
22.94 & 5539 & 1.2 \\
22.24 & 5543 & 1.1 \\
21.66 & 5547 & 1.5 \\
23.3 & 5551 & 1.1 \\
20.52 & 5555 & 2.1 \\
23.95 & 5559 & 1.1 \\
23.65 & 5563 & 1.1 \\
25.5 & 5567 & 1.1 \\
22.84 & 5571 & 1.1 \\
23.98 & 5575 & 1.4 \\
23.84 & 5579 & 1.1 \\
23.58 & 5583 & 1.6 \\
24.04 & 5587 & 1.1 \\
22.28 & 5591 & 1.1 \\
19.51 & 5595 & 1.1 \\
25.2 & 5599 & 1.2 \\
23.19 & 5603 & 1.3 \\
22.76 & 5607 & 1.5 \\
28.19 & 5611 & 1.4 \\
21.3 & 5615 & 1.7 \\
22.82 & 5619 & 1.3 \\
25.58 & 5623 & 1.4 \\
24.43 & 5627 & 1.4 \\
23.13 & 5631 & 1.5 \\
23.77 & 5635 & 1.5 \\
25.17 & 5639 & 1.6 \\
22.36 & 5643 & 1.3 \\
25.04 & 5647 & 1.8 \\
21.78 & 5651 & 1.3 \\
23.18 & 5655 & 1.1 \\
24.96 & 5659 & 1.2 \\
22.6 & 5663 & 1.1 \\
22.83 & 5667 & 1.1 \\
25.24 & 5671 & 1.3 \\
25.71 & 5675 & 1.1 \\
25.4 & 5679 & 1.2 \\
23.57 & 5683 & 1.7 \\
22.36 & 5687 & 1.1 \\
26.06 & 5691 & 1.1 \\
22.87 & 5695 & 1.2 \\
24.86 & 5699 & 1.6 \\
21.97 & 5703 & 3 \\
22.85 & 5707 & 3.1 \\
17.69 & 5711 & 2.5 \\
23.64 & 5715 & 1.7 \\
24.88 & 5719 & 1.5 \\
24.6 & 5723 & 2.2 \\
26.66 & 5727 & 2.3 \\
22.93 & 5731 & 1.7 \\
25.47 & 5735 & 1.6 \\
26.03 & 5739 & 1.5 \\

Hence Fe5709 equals 2.0 angstroms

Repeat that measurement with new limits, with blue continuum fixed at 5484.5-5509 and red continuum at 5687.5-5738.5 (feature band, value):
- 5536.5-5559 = 1.28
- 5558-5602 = 0.44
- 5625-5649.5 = -0.23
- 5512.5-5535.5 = -0.27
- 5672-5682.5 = -0.67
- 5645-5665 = 0.18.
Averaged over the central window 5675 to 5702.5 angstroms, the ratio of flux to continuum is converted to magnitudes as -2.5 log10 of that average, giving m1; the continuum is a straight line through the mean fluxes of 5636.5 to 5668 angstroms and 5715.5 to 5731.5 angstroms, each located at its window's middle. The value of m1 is 0.000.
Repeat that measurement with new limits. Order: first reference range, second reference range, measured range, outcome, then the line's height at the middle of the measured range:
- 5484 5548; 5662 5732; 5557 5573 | -0.02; 23.6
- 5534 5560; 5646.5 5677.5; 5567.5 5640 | -0.02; 23.3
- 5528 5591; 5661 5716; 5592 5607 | 0.03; 23.4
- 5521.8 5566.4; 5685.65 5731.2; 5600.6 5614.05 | -0.05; 23.3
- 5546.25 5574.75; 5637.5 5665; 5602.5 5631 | -0.03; 23.4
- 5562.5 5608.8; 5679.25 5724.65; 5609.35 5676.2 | -0.03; 23.3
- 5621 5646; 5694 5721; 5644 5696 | -0.03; 23.4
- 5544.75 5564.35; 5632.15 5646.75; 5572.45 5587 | -0.04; 23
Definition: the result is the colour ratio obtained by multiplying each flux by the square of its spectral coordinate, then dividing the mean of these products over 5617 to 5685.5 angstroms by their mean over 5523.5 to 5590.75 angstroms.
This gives 1.06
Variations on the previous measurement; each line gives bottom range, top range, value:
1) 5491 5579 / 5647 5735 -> 1.07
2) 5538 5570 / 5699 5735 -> 1.08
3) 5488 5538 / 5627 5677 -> 1.05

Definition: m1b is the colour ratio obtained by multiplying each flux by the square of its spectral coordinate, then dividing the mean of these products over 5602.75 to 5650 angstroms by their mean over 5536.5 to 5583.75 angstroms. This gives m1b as 1.06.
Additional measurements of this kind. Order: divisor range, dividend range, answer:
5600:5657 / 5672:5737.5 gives 1.03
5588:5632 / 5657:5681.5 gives 1.06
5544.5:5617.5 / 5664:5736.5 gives 1.07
